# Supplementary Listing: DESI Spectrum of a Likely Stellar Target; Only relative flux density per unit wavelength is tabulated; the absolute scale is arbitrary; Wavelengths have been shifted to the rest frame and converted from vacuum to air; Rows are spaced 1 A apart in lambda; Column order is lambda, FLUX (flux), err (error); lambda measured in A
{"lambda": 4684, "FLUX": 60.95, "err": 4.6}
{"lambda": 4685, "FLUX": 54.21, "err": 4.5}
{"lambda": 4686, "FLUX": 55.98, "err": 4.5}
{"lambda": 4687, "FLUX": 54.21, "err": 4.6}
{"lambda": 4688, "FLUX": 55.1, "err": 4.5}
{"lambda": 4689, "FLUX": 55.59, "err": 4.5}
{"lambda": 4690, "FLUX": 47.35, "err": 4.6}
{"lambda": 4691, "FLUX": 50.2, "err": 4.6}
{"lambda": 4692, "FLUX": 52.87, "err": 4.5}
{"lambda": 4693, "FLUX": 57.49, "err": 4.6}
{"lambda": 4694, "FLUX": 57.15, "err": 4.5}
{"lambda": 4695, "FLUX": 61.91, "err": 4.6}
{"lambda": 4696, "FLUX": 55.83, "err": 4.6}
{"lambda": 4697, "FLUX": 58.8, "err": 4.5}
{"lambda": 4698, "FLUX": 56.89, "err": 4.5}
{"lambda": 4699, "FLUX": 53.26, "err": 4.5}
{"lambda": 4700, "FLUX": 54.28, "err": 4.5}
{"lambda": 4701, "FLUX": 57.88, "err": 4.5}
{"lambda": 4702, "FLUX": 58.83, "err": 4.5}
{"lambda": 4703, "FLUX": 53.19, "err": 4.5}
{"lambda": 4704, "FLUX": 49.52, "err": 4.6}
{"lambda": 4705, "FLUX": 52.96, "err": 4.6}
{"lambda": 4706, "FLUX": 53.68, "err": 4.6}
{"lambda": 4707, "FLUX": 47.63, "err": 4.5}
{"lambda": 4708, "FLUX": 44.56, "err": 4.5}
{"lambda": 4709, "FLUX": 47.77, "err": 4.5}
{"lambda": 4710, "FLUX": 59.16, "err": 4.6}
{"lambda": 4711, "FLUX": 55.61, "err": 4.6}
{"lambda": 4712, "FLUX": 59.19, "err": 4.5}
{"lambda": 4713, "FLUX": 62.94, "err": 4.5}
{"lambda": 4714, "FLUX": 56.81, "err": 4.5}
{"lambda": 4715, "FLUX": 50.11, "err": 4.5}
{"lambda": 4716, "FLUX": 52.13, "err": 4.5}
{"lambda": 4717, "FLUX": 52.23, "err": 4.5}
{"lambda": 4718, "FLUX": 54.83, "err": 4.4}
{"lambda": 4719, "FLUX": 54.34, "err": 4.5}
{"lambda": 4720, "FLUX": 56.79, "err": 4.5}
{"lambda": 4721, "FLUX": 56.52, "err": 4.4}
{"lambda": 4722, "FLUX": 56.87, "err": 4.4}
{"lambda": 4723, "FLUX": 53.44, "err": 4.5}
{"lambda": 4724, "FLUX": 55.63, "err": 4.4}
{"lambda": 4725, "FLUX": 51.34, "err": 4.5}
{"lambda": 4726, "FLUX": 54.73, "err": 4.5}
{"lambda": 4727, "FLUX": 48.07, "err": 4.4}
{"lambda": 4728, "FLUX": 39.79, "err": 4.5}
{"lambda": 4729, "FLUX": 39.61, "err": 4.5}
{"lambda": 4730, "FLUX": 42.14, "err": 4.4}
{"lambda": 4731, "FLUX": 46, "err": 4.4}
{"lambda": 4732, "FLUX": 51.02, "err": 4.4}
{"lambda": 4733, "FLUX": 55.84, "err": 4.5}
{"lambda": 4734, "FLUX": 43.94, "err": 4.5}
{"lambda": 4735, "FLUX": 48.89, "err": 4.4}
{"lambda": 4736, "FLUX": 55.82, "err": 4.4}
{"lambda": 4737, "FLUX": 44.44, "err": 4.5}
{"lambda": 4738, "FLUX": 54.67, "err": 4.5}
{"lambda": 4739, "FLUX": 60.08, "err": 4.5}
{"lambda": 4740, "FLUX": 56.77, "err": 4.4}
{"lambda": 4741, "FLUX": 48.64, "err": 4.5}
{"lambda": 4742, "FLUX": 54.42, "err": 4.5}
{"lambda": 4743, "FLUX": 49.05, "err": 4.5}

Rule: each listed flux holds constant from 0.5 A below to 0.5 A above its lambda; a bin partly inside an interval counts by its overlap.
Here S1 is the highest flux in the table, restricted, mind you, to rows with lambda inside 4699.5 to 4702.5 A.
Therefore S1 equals 58.83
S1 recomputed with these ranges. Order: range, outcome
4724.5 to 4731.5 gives 54.73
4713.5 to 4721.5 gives 56.81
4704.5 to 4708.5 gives 53.68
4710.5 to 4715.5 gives 62.94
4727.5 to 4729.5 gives 39.79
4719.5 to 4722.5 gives 56.87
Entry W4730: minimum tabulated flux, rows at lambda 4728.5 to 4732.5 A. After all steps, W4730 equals 39.61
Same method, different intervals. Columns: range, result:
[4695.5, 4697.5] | 55.83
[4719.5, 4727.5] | 48.07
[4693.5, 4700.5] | 53.26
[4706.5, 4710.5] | 44.56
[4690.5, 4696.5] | 50.2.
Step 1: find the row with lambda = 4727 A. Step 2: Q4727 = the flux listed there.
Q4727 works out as 48.07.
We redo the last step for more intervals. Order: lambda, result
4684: 60.95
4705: 52.96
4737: 44.44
